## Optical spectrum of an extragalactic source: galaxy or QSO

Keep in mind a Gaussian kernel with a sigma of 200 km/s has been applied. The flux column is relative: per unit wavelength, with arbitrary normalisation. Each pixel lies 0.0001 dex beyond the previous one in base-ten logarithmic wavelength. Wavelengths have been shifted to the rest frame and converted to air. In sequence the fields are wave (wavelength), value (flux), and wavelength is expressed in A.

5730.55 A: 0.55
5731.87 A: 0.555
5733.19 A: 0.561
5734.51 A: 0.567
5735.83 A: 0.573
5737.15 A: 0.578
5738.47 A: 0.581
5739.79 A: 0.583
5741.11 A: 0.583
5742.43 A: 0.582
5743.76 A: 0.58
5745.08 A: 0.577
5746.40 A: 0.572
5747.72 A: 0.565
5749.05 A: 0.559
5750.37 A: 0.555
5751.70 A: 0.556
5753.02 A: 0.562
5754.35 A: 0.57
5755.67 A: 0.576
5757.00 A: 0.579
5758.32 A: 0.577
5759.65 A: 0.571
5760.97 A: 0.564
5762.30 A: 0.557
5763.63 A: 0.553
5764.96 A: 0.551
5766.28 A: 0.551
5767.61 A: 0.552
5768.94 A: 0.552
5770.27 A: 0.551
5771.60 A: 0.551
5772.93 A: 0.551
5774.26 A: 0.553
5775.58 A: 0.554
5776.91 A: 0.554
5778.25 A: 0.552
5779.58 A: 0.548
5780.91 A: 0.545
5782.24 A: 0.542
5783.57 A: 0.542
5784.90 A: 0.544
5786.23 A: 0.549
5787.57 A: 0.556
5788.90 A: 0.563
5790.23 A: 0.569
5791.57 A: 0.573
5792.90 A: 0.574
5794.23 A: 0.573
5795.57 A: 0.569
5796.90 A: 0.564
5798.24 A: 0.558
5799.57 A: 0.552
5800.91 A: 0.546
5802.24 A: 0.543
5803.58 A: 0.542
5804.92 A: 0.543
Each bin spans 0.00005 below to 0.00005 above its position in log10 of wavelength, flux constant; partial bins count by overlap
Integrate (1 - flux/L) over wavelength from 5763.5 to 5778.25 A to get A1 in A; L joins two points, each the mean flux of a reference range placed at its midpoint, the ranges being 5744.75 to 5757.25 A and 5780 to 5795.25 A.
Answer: 0.25 A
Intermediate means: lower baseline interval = 0.566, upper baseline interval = 0.557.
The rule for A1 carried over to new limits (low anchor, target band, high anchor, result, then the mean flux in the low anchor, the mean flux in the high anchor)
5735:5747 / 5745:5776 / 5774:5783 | 0.2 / 0.579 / 0.55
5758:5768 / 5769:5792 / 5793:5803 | 0.3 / 0.559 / 0.559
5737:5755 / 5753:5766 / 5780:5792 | 0.0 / 0.571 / 0.553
